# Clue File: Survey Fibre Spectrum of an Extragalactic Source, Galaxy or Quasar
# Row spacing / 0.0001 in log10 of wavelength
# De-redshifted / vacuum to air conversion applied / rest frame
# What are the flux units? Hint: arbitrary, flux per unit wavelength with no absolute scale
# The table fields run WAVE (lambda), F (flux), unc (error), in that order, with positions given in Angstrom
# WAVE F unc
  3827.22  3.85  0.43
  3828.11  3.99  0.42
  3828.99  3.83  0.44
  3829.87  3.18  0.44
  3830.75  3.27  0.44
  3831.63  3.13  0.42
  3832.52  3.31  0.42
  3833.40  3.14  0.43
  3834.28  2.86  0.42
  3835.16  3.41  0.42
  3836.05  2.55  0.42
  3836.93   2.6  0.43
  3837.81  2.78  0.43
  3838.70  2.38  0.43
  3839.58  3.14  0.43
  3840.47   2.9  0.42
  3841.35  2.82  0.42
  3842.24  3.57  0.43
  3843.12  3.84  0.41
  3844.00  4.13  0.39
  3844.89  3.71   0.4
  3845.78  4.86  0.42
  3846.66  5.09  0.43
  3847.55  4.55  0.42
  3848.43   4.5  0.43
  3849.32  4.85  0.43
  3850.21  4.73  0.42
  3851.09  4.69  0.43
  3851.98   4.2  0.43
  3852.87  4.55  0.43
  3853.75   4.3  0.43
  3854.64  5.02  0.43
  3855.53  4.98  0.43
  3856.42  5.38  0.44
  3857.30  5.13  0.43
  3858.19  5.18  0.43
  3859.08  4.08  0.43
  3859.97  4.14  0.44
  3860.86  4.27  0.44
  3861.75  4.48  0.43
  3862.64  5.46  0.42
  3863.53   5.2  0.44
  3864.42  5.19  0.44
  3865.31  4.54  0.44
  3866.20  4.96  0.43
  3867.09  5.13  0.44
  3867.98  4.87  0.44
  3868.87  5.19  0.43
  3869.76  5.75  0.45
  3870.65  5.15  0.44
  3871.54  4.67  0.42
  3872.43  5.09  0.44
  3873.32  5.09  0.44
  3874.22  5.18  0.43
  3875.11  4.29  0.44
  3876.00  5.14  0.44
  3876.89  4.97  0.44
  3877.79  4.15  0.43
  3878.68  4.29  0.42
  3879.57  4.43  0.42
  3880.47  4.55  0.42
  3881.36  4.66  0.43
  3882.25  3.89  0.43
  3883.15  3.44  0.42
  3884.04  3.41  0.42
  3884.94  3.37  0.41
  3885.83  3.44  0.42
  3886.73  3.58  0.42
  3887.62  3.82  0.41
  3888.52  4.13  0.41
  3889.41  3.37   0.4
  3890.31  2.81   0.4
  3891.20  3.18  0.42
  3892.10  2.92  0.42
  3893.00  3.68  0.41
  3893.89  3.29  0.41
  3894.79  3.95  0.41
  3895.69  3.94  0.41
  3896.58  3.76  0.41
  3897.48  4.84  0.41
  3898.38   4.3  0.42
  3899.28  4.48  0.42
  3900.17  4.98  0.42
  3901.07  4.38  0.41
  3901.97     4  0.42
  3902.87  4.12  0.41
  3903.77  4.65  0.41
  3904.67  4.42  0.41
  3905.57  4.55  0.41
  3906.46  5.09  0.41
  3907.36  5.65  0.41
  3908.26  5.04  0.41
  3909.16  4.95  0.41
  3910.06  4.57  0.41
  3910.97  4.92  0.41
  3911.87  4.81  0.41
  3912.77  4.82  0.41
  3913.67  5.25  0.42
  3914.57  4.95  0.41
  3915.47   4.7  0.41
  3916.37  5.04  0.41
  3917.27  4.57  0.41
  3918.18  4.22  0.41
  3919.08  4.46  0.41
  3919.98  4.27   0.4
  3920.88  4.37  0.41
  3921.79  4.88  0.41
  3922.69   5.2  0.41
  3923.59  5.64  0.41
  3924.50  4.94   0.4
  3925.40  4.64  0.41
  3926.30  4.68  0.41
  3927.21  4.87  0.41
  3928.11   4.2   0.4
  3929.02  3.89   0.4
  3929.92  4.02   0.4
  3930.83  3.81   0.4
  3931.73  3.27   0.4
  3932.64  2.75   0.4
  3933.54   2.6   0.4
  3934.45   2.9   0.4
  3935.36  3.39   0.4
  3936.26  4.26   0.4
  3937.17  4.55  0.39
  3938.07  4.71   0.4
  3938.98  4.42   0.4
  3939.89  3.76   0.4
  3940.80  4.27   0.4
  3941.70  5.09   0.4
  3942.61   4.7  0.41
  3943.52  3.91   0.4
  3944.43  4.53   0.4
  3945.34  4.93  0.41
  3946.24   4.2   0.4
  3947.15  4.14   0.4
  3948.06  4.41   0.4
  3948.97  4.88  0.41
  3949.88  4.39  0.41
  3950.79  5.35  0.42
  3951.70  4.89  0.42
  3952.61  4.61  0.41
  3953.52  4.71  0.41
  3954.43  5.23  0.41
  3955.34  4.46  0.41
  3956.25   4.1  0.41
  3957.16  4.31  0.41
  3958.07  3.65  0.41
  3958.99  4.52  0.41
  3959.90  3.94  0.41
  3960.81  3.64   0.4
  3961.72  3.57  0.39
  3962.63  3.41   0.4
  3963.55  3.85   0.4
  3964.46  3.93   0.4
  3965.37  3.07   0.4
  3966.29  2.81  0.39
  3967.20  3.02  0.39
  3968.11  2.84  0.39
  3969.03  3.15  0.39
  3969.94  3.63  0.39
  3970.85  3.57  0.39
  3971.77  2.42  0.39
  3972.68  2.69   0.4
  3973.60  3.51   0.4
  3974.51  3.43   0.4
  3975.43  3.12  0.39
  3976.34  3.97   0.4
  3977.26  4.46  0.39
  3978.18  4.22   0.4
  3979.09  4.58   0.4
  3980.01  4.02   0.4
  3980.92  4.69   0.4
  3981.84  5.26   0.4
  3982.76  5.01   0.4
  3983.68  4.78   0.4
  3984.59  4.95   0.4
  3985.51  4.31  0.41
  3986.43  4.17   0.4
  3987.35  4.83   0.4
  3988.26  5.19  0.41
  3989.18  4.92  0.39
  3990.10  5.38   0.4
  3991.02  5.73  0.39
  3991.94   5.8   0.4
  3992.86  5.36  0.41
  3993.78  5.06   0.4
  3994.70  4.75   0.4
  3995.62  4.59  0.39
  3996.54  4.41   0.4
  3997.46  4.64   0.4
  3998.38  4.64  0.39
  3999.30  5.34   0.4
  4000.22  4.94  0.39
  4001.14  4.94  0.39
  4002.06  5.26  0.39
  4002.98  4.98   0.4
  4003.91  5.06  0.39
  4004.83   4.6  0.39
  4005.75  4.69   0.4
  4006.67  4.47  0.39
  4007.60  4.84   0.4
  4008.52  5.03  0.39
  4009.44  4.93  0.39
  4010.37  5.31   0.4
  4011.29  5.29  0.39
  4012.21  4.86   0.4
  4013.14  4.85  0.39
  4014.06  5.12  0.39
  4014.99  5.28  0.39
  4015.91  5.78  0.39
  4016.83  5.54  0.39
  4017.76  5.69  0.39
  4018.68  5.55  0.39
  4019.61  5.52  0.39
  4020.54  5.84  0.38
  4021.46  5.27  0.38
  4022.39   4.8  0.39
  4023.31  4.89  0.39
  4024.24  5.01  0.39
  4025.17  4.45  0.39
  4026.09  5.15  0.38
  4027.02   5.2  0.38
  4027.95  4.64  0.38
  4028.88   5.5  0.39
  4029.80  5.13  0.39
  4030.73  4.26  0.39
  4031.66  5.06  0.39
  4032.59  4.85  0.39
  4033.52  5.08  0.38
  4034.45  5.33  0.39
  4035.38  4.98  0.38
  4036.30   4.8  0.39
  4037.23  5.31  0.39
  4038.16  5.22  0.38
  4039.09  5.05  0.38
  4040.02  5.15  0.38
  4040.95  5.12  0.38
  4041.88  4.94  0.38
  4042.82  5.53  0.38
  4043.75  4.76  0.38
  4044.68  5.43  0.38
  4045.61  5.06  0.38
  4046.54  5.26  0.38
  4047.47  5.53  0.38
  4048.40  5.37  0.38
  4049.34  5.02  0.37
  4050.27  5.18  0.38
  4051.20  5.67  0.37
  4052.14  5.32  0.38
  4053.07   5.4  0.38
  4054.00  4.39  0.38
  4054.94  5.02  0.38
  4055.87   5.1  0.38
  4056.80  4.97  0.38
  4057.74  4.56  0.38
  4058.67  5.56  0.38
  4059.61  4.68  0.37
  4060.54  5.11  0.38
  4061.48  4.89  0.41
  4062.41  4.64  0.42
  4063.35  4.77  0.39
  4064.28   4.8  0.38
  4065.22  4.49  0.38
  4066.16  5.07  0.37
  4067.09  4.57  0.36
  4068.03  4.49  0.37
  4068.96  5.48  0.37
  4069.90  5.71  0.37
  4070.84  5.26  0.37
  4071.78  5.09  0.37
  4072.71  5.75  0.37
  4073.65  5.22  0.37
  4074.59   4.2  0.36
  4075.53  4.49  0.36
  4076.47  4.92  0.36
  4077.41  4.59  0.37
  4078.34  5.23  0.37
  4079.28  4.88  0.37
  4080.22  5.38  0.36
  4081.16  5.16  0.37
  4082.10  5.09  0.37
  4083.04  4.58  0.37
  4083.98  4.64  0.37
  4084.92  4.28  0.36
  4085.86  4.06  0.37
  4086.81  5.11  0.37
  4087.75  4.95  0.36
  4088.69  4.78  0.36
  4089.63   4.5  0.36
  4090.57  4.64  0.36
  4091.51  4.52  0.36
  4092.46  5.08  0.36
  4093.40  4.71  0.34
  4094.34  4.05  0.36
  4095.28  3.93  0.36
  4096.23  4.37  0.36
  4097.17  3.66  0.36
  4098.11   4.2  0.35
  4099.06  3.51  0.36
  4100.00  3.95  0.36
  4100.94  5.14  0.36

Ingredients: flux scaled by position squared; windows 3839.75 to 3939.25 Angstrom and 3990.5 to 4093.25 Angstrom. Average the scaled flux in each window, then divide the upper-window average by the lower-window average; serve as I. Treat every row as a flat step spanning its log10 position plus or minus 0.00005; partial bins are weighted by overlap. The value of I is 1.23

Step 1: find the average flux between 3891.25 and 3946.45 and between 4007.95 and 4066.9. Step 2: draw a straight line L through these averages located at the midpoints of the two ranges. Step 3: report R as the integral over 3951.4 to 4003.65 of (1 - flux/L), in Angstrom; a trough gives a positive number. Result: 4.75 Angstrom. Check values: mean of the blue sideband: 4.37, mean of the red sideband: 5.1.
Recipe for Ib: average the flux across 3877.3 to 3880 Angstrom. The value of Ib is 4.3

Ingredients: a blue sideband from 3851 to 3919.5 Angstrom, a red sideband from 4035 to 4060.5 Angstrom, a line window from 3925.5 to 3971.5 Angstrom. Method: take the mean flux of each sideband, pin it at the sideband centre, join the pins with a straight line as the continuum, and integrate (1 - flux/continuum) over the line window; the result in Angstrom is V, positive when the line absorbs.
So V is 6.8 Angstrom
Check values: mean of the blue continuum 4.49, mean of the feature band 4.03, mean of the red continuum 5.13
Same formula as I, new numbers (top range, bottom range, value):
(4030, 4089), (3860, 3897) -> 1.27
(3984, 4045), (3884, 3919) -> 1.25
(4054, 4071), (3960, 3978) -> 1.52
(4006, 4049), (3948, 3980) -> 1.36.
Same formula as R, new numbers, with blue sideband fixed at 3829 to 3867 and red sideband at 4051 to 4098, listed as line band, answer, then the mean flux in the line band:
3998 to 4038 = -3.7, 5.07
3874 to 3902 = 1.3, 4.01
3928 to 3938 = 1.7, 3.63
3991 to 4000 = -0.8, 5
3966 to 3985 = 2.9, 3.82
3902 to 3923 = -2.2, 4.74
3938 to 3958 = -0.5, 4.53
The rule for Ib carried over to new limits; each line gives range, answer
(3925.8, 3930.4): 4.33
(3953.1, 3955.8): 4.8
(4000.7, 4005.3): 4.97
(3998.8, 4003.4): 5.1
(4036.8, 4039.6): 5.19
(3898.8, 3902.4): 4.46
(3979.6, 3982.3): 4.67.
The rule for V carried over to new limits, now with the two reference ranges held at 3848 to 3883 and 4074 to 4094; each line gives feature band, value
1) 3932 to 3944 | 2.1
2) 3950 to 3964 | 1.4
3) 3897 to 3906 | 0.6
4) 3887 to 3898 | 2.6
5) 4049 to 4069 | -0.8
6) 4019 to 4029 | -0.7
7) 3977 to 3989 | 0.2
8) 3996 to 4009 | -0.2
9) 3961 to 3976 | 4.7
